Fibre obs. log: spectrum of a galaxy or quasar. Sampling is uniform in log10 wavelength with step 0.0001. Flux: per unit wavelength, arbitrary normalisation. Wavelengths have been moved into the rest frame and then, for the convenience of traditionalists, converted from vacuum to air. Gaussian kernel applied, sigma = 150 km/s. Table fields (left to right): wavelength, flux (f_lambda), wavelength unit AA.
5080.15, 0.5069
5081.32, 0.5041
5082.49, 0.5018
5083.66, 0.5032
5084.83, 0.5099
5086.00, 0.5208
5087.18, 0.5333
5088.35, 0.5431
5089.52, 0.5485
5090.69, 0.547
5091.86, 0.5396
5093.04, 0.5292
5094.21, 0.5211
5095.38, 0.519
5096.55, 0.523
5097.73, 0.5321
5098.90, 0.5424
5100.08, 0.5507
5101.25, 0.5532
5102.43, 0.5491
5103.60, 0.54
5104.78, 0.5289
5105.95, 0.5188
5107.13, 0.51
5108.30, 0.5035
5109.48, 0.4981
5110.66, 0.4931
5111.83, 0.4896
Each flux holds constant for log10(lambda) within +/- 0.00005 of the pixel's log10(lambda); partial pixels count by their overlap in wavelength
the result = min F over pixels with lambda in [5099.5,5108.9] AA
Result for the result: 0.5035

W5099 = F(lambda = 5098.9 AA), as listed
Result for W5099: 0.5424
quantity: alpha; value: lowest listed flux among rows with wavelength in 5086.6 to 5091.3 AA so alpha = 0.5333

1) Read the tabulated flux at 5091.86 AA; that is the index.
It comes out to 0.5396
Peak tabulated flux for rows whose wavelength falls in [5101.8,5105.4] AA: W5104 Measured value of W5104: 0.5491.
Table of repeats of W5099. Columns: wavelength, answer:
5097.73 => 0.5321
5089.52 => 0.5485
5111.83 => 0.4896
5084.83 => 0.5099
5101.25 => 0.5532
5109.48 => 0.4981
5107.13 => 0.51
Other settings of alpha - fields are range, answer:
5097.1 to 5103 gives 0.5321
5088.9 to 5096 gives 0.519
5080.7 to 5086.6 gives 0.5018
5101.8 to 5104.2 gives 0.54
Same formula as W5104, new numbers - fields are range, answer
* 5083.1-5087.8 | 0.5333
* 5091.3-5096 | 0.5396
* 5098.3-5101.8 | 0.5532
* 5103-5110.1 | 0.54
